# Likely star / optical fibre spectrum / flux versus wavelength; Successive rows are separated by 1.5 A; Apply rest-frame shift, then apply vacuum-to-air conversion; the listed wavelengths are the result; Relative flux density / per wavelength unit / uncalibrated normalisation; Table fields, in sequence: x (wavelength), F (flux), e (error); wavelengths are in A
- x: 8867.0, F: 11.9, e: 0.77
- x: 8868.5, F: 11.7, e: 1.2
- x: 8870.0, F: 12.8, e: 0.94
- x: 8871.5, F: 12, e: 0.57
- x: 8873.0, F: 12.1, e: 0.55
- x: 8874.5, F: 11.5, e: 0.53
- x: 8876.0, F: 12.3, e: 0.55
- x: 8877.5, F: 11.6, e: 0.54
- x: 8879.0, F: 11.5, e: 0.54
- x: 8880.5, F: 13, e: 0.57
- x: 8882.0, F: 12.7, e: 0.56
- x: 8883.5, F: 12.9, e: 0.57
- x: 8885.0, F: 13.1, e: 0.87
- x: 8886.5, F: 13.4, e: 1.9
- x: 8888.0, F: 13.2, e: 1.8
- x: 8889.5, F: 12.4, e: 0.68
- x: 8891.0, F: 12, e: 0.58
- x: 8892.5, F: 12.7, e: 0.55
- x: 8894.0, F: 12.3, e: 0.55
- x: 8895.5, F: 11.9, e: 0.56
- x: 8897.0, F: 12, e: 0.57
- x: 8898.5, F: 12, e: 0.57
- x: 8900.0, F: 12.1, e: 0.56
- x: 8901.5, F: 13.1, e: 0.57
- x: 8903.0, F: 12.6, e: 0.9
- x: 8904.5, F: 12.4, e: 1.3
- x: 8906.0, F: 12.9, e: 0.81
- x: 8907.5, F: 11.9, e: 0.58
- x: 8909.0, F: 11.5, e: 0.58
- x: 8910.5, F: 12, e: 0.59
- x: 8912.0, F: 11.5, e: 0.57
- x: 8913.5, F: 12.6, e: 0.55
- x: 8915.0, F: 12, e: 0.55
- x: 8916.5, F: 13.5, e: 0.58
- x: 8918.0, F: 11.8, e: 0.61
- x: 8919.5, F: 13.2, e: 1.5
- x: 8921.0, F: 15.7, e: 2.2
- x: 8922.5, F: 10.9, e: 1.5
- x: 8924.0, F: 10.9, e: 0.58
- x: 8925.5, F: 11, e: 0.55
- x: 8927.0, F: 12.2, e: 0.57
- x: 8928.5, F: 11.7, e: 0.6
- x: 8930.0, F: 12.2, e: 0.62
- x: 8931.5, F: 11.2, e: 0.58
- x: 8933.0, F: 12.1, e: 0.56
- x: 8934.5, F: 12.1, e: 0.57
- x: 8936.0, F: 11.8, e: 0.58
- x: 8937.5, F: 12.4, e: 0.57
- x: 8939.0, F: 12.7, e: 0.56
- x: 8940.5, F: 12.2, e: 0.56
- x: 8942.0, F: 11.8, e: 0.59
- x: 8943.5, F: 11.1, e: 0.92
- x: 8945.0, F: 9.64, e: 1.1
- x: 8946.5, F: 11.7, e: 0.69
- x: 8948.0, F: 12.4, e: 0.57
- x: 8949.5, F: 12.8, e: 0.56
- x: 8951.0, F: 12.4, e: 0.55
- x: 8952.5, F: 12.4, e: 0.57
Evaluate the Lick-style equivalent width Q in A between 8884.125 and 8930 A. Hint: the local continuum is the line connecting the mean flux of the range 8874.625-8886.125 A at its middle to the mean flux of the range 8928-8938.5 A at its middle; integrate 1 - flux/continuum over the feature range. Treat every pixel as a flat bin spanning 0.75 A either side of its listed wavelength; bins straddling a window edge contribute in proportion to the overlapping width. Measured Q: -0.6 A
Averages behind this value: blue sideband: 12.4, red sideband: 12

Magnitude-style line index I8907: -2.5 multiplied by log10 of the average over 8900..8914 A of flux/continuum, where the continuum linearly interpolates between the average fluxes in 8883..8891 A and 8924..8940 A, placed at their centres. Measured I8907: 0.02 mag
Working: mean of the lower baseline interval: 12.9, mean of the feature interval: 12.3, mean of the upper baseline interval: 11.9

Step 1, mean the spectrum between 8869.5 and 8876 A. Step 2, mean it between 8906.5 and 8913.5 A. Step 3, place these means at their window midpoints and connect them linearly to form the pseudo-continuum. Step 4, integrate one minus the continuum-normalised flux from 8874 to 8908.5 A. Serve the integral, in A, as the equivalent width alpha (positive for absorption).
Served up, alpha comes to -1.3 A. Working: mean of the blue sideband 12.1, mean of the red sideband 11.9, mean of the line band 12.4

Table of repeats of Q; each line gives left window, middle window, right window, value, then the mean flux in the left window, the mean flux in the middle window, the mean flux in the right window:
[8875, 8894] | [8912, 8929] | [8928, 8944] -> -0.2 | 12.5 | 12.3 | 12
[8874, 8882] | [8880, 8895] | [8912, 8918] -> -0.7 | 12.1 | 12.8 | 12.4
